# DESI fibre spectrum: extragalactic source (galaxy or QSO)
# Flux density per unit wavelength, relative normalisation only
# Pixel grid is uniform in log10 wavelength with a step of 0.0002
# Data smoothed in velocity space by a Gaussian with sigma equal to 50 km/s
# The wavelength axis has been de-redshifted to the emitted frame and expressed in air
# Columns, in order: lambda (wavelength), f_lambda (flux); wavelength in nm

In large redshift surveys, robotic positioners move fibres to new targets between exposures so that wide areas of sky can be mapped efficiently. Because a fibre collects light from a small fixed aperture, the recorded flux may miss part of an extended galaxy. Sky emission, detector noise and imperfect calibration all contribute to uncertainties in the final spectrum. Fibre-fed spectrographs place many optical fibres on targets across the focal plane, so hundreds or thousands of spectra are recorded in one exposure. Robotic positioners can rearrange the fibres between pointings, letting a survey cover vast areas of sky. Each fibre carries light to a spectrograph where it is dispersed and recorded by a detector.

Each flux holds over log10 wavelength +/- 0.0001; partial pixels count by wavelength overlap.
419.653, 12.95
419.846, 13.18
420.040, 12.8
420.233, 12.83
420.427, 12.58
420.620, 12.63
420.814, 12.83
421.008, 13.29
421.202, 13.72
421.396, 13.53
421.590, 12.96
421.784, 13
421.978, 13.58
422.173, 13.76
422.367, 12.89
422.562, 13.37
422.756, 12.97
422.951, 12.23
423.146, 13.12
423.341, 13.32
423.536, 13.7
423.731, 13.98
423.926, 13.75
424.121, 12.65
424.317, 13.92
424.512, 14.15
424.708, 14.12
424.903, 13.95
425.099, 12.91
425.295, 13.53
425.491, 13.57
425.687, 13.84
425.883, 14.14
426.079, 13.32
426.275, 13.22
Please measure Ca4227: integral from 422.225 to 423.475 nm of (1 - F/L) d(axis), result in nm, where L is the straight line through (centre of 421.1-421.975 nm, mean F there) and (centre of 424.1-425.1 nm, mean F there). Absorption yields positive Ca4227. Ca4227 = 0.04 nm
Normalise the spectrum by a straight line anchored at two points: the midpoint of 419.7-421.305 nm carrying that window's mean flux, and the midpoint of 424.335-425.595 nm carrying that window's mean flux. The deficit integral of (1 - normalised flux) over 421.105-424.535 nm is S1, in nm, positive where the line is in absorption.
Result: 0.00 nm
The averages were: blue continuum 13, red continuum 13.7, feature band 13.4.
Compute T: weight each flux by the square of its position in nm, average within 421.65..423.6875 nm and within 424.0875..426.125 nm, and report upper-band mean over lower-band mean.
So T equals 1.0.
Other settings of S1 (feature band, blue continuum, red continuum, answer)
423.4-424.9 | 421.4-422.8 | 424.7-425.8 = -0.03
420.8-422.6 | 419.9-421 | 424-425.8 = -0.04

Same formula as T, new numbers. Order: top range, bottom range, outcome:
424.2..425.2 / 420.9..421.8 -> 1.05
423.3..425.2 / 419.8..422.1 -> 1.06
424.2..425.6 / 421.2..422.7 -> 1.04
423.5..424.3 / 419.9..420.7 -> 1.08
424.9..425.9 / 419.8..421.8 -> 1.07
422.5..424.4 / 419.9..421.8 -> 1.03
